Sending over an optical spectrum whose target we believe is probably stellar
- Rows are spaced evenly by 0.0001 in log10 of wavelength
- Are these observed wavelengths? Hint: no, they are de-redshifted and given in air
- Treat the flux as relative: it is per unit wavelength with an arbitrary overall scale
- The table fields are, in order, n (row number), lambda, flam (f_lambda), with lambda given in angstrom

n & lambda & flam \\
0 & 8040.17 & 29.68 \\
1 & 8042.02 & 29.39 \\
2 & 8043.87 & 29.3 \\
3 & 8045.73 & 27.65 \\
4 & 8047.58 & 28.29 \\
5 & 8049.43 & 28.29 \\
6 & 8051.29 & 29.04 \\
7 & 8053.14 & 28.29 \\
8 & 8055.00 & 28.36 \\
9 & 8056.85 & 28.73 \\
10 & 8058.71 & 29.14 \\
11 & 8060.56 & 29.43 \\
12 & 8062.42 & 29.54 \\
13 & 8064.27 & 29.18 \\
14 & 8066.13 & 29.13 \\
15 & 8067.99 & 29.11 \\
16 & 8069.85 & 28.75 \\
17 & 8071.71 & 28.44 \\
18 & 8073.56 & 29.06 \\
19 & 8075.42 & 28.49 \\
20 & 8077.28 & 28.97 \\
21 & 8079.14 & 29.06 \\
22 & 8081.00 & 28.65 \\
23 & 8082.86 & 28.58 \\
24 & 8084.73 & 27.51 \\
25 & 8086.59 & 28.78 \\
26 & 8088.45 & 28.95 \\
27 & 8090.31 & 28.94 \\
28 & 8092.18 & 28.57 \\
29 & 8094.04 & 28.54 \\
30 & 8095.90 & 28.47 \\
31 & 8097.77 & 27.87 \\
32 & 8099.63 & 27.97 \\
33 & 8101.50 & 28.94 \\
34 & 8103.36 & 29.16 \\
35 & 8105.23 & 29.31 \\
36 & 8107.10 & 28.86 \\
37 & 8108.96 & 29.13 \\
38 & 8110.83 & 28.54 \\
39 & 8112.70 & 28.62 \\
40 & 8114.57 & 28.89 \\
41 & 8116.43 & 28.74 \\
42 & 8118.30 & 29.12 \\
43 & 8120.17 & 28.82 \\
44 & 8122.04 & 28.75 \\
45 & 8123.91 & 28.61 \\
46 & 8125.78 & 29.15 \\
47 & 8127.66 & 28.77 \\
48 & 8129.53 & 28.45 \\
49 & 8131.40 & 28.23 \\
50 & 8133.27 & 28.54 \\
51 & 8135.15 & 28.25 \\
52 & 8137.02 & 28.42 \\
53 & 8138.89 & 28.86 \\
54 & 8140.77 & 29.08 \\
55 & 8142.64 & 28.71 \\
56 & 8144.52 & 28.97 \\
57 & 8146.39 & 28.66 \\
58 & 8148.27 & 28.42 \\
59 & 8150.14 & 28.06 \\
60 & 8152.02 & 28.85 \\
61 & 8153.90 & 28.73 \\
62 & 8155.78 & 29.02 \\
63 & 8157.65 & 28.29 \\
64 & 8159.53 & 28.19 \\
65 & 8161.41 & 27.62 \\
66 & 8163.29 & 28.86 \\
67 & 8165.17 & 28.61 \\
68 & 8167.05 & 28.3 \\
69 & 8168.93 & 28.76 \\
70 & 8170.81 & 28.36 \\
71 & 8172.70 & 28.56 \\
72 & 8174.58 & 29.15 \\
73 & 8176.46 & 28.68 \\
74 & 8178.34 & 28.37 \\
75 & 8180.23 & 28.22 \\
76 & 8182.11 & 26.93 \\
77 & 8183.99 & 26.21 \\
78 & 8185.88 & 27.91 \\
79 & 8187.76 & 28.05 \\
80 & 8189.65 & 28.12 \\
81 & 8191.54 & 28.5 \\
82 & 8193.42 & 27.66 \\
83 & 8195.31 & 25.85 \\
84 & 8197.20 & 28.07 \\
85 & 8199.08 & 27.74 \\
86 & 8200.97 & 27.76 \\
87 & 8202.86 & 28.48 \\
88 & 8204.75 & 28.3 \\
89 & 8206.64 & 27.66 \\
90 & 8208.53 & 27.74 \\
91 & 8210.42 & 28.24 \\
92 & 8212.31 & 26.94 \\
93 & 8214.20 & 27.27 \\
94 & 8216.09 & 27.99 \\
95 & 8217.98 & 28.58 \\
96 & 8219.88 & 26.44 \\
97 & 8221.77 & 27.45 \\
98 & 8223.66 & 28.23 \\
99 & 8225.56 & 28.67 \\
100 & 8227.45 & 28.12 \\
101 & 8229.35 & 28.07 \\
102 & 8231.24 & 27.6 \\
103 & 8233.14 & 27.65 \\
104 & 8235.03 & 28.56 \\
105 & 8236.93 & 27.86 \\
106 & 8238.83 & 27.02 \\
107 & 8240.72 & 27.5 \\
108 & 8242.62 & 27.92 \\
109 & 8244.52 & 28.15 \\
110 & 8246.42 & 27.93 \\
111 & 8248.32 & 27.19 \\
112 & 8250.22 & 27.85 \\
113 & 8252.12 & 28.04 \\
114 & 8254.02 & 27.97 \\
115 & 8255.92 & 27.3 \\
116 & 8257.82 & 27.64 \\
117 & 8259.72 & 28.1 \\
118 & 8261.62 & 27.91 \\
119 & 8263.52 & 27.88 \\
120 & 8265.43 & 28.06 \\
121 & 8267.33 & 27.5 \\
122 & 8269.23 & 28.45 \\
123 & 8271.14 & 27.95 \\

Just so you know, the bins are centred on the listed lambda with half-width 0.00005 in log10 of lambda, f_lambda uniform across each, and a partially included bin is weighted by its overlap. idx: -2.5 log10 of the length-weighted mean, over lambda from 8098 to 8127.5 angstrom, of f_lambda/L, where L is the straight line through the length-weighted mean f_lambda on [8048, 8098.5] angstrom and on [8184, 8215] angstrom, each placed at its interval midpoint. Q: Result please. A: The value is -0.015 mag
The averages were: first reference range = 28.7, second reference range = 27.7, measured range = 28.8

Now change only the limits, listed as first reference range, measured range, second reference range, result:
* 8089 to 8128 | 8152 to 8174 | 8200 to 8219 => -0.01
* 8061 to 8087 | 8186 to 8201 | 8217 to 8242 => 0.01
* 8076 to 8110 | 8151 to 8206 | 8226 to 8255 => 0.00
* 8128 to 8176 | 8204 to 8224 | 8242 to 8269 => 0.02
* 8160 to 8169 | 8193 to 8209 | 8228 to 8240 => 0.02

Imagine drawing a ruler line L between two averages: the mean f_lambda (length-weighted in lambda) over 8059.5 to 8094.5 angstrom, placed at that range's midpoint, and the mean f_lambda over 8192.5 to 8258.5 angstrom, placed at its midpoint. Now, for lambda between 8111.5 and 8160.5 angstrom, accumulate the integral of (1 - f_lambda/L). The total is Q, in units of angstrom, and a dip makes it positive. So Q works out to -0.44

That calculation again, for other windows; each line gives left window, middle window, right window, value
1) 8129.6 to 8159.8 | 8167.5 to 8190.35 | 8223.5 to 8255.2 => 0.18 angstrom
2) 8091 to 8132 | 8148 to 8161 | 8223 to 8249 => -0.02 angstrom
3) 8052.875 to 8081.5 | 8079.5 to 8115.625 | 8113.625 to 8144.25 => 0.21 angstrom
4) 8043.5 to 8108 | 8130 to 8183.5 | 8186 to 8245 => -0.53 angstrom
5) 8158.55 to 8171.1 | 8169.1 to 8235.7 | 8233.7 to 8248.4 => 0.47 angstrom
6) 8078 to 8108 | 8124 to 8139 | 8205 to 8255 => -0.09 angstrom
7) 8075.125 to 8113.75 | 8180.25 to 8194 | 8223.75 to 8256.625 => 0.24 angstrom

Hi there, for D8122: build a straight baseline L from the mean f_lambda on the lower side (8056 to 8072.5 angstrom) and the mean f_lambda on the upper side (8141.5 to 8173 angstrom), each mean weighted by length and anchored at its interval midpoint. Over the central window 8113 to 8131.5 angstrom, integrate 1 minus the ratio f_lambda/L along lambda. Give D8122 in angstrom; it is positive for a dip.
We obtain 0.0 angstrom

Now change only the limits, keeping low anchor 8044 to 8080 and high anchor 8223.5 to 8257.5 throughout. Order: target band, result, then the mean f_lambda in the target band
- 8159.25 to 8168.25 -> 0.0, 28.3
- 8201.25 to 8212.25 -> 0.0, 28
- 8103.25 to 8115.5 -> -0.2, 28.9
